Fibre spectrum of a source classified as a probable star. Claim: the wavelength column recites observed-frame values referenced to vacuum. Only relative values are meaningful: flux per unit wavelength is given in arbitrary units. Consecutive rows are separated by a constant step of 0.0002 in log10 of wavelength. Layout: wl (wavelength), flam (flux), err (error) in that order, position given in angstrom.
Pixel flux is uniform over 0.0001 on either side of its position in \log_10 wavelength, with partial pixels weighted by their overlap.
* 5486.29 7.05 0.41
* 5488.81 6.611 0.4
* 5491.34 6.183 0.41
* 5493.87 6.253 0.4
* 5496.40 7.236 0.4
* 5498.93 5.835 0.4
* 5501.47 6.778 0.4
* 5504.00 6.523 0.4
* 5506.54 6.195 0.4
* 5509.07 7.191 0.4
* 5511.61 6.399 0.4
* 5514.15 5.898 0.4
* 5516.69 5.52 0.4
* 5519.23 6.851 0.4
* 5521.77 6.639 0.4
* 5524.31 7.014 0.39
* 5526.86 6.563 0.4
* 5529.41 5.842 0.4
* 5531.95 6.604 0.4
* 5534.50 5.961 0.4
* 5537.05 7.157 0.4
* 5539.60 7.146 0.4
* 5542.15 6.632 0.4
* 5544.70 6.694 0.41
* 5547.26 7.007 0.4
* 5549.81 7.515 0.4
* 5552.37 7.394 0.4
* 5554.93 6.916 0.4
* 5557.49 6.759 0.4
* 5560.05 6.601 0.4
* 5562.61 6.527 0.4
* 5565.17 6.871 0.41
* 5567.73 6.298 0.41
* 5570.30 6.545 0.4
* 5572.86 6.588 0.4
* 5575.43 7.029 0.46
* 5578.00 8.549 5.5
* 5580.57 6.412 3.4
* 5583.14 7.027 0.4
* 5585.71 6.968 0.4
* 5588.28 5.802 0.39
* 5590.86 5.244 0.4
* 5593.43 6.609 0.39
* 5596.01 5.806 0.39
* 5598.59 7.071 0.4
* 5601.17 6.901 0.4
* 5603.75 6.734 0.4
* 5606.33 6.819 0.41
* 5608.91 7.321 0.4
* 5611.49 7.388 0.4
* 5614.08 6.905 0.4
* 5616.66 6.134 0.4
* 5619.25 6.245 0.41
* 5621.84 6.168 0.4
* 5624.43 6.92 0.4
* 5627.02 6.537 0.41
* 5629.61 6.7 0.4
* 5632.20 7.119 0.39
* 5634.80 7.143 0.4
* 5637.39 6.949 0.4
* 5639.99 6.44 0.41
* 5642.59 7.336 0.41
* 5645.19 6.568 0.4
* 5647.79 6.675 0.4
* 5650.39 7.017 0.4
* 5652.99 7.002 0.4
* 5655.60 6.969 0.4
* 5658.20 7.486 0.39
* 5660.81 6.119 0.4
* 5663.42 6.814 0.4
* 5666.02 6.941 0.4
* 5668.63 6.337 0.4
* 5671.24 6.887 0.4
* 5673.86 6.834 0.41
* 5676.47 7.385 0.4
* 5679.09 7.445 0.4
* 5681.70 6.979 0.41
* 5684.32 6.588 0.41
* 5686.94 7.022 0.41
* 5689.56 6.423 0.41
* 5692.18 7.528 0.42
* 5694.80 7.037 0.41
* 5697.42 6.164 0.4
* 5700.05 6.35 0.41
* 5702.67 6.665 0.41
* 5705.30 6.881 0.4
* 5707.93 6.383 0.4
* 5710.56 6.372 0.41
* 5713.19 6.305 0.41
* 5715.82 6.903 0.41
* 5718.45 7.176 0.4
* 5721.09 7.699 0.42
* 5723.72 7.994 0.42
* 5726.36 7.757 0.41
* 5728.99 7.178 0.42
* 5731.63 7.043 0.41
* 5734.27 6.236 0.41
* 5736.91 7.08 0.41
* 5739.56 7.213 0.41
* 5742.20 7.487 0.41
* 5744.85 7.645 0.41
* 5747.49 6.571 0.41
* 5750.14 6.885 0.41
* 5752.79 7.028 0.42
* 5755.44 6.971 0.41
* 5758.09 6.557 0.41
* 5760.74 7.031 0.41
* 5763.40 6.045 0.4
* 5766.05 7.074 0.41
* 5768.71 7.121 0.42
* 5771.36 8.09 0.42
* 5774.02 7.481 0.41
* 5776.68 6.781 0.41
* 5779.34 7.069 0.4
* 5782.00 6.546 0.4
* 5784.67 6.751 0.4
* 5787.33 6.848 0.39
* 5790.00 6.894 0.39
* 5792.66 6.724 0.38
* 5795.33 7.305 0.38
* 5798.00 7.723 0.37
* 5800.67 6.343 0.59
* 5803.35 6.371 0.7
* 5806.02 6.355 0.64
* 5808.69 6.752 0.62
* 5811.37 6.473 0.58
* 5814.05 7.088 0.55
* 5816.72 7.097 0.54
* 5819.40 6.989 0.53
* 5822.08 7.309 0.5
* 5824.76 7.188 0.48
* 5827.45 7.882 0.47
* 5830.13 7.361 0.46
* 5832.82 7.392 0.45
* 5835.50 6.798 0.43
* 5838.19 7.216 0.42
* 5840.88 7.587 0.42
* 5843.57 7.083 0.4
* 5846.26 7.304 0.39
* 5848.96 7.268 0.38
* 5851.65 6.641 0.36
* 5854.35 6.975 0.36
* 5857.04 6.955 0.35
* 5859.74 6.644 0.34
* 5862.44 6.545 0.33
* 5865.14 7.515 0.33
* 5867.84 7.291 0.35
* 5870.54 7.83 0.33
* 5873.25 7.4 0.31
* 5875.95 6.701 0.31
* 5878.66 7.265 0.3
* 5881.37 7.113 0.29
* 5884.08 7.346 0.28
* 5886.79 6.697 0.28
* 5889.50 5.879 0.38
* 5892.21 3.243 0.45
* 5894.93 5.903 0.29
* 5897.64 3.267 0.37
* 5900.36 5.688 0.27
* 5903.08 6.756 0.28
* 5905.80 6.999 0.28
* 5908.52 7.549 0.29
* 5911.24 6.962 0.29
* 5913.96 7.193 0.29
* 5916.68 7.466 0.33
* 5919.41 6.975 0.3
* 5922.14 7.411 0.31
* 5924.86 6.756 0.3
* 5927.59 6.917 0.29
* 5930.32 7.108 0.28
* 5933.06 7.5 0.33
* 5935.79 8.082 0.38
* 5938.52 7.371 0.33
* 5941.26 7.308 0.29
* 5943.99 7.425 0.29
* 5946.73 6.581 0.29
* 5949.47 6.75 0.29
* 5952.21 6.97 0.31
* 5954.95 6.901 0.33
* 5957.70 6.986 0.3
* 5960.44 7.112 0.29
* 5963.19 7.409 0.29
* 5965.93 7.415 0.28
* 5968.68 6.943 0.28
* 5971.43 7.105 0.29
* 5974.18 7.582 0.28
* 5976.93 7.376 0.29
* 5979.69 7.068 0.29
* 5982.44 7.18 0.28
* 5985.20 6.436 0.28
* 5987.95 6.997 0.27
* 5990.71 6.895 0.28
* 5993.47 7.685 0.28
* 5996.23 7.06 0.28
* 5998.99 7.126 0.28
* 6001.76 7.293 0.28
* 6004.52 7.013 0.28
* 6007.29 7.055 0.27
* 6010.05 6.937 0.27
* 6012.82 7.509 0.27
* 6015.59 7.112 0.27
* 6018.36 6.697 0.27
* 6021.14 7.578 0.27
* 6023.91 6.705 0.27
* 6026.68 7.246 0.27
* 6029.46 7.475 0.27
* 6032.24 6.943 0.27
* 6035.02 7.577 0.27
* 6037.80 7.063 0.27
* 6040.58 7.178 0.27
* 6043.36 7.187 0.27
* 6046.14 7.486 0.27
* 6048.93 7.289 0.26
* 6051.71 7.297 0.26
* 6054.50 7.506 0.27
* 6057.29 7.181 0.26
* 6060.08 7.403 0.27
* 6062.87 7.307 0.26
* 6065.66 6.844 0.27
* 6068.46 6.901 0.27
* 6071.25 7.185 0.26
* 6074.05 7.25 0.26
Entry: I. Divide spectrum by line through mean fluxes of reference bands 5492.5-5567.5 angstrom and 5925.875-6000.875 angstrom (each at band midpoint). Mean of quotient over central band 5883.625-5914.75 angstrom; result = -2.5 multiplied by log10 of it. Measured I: 0.17 mag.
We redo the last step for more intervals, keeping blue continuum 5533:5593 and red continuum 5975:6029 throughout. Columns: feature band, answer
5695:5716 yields 0.06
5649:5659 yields -0.04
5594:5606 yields 0.02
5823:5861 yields -0.03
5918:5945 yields -0.03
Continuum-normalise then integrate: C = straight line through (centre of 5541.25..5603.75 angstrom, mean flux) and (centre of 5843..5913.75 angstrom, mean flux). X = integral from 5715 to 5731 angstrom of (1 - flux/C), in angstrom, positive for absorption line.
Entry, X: -1.8 angstrom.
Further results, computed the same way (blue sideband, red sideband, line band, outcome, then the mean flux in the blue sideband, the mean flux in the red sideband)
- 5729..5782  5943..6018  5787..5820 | 0.9 angstrom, 7.01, 7.1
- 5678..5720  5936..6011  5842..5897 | 2.0 angstrom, 6.77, 7.13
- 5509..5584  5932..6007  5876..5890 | 0.3 angstrom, 6.73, 7.17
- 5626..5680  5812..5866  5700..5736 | 0.1 angstrom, 6.89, 7.13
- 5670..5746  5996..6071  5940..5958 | 0.4 angstrom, 6.99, 7.19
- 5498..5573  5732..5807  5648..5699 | -0.6 angstrom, 6.62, 6.94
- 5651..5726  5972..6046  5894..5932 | 2.3 angstrom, 6.89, 7.16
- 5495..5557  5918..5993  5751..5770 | 0.2 angstrom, 6.65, 7.14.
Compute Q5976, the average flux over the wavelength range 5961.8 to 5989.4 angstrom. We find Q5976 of 7.15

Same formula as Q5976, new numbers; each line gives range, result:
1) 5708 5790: 7.02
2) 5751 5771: 6.9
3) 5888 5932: 6.39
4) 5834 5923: 6.77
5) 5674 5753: 6.98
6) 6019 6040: 7.2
